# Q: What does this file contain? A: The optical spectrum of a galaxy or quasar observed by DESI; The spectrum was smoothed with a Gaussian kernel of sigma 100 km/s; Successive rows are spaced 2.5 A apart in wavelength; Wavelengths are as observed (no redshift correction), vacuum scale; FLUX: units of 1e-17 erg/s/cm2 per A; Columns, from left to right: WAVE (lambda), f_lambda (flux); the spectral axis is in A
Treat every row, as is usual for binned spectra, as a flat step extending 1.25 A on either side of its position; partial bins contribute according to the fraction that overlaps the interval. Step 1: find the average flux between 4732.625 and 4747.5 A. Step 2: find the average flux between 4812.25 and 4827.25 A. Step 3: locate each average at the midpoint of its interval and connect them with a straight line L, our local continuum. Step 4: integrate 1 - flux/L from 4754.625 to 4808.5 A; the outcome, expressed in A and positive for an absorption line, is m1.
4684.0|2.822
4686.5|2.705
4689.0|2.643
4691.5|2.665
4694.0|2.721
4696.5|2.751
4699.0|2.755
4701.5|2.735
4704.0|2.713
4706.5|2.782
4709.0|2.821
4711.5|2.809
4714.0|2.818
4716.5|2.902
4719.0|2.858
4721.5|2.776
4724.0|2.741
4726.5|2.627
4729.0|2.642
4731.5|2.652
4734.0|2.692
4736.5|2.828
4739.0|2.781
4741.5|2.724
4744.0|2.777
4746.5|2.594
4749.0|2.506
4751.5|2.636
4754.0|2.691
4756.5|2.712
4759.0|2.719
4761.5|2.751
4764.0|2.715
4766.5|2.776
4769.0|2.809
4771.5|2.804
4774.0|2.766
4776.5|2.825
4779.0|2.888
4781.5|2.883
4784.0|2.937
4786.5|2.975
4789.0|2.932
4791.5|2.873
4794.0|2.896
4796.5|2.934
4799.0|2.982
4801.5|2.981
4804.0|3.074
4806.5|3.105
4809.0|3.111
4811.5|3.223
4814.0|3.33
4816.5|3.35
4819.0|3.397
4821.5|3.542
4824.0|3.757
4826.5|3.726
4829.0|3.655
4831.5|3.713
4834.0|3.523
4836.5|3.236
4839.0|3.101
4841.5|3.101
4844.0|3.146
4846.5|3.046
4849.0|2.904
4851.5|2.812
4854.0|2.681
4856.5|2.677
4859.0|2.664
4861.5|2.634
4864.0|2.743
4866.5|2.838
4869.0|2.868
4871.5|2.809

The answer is 4.4 A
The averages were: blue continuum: 2.73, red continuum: 3.5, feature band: 2.87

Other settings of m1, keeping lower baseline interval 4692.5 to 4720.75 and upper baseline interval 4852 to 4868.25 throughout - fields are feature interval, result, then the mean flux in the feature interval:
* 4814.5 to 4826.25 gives -3.37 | 3.52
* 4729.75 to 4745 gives 0.19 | 2.74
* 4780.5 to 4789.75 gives -0.61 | 2.93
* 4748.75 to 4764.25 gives 0.45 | 2.68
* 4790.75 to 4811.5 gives -2.03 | 3.01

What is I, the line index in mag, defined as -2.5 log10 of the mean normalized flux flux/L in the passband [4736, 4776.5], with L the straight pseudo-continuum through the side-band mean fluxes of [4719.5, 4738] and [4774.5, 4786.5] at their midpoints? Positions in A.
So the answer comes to 0.03 mag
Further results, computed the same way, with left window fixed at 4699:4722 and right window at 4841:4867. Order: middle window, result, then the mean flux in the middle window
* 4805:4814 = -0.126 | 3.17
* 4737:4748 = 0.034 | 2.72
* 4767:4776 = 0.008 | 2.79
